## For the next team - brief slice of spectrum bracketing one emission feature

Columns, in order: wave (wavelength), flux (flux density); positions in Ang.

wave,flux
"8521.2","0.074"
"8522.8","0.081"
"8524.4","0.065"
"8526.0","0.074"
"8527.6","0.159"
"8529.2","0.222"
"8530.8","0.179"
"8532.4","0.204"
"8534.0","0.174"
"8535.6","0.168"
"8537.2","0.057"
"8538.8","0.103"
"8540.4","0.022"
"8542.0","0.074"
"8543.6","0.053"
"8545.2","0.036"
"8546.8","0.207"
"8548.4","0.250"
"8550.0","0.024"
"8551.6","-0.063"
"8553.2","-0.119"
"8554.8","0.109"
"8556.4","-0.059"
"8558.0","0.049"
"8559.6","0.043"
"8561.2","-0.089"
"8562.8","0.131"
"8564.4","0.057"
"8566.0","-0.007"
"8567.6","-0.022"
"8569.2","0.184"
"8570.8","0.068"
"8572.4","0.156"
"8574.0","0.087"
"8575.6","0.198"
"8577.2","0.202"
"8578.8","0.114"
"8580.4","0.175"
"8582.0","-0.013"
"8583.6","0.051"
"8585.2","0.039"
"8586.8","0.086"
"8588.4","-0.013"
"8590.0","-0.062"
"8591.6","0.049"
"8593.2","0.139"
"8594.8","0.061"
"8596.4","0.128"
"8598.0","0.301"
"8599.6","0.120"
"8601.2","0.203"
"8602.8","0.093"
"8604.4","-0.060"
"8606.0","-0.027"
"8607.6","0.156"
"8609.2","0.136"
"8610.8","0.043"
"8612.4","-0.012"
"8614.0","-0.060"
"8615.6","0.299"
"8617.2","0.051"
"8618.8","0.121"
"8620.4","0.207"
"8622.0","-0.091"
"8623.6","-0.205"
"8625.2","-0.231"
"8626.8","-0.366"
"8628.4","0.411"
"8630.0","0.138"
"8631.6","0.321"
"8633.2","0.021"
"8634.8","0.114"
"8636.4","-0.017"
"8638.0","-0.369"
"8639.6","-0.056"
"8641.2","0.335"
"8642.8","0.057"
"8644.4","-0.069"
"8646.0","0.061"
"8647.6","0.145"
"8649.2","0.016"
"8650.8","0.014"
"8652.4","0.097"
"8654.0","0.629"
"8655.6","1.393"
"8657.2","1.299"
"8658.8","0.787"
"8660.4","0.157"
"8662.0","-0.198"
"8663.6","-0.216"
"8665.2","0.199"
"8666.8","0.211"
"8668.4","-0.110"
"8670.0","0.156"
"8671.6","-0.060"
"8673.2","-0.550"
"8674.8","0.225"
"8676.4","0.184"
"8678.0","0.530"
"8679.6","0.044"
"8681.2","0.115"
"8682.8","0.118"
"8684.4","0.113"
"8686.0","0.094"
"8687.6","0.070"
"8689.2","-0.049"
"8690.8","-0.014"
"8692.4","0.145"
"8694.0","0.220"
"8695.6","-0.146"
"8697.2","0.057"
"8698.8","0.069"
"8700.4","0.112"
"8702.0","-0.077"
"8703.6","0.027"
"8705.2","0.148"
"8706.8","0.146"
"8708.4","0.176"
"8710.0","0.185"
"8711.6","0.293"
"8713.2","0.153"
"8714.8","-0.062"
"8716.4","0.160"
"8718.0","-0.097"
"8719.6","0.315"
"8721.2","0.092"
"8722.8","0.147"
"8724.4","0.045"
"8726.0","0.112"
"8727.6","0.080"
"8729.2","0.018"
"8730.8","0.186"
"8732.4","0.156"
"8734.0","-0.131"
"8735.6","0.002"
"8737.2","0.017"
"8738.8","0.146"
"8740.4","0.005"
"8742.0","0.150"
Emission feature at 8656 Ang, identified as H-beta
